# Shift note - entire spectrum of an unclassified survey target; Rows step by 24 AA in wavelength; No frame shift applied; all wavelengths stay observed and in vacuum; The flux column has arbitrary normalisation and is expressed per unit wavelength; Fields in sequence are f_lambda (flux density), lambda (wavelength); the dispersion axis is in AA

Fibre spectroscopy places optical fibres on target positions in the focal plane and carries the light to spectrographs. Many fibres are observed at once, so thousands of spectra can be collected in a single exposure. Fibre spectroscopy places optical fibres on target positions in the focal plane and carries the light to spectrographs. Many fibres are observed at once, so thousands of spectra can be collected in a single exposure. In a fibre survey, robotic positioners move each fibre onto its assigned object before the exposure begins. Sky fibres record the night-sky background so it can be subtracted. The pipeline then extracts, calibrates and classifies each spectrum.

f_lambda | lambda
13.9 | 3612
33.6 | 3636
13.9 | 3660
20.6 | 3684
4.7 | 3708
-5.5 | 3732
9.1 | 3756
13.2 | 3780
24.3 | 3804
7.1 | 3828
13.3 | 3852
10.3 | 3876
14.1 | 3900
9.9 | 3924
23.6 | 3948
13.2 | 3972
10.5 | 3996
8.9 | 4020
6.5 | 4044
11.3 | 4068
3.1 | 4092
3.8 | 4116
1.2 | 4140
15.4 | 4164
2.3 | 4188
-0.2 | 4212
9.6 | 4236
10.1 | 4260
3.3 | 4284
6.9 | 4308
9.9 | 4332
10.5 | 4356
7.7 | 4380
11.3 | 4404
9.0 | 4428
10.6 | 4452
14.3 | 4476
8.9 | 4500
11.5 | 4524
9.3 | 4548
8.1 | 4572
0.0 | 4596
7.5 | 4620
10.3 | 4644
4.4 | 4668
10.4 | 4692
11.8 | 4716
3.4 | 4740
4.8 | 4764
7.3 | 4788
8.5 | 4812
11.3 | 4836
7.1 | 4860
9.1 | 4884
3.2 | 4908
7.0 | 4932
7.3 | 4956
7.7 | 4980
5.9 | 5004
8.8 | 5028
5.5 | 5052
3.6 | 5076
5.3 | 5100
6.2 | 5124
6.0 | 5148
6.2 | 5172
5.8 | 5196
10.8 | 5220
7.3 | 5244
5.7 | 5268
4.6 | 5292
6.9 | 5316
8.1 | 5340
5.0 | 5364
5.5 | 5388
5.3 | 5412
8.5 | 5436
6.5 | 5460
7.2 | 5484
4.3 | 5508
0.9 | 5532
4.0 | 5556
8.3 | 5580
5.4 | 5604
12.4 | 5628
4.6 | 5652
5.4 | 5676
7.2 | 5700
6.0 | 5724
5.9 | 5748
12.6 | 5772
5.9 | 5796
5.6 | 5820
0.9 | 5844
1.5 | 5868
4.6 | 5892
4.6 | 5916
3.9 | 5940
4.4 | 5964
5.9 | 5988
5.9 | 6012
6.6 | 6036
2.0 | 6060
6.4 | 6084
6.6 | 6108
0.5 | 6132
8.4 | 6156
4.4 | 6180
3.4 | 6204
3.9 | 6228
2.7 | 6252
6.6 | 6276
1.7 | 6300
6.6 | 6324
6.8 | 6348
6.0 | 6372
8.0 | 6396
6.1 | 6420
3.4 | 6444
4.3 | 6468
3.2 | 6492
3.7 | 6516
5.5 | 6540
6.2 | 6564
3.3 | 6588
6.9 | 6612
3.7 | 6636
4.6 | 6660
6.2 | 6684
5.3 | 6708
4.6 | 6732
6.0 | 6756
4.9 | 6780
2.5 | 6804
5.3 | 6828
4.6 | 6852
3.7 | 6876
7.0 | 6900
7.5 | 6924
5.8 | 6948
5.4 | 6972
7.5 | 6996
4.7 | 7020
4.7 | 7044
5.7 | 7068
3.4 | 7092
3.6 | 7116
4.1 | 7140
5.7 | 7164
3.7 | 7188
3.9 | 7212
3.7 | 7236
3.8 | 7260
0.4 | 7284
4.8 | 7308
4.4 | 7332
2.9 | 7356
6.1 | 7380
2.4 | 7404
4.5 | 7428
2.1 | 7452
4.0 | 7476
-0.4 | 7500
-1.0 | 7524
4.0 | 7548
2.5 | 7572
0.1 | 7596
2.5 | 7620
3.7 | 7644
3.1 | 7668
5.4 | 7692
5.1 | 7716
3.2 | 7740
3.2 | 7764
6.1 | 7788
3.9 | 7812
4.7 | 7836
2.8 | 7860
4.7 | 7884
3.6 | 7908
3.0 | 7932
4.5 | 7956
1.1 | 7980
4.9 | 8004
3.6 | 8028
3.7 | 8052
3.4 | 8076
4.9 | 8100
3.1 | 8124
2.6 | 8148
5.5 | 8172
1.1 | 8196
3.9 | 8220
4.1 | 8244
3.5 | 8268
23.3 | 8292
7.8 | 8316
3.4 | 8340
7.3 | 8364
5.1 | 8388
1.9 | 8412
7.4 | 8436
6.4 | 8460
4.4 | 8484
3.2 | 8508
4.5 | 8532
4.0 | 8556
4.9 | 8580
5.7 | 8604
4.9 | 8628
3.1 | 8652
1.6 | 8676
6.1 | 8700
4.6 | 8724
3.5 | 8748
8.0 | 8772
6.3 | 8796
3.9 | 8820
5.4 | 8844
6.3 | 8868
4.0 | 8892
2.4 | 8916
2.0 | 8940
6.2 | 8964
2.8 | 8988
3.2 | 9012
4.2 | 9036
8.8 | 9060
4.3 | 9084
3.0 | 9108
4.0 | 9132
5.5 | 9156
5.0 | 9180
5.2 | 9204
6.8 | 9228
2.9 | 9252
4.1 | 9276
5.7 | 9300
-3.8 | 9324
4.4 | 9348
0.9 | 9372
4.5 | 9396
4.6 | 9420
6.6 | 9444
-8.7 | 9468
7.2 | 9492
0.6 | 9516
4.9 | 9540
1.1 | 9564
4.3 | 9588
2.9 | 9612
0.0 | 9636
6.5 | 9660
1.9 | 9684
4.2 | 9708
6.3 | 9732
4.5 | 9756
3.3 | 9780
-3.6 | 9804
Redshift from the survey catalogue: 1.226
